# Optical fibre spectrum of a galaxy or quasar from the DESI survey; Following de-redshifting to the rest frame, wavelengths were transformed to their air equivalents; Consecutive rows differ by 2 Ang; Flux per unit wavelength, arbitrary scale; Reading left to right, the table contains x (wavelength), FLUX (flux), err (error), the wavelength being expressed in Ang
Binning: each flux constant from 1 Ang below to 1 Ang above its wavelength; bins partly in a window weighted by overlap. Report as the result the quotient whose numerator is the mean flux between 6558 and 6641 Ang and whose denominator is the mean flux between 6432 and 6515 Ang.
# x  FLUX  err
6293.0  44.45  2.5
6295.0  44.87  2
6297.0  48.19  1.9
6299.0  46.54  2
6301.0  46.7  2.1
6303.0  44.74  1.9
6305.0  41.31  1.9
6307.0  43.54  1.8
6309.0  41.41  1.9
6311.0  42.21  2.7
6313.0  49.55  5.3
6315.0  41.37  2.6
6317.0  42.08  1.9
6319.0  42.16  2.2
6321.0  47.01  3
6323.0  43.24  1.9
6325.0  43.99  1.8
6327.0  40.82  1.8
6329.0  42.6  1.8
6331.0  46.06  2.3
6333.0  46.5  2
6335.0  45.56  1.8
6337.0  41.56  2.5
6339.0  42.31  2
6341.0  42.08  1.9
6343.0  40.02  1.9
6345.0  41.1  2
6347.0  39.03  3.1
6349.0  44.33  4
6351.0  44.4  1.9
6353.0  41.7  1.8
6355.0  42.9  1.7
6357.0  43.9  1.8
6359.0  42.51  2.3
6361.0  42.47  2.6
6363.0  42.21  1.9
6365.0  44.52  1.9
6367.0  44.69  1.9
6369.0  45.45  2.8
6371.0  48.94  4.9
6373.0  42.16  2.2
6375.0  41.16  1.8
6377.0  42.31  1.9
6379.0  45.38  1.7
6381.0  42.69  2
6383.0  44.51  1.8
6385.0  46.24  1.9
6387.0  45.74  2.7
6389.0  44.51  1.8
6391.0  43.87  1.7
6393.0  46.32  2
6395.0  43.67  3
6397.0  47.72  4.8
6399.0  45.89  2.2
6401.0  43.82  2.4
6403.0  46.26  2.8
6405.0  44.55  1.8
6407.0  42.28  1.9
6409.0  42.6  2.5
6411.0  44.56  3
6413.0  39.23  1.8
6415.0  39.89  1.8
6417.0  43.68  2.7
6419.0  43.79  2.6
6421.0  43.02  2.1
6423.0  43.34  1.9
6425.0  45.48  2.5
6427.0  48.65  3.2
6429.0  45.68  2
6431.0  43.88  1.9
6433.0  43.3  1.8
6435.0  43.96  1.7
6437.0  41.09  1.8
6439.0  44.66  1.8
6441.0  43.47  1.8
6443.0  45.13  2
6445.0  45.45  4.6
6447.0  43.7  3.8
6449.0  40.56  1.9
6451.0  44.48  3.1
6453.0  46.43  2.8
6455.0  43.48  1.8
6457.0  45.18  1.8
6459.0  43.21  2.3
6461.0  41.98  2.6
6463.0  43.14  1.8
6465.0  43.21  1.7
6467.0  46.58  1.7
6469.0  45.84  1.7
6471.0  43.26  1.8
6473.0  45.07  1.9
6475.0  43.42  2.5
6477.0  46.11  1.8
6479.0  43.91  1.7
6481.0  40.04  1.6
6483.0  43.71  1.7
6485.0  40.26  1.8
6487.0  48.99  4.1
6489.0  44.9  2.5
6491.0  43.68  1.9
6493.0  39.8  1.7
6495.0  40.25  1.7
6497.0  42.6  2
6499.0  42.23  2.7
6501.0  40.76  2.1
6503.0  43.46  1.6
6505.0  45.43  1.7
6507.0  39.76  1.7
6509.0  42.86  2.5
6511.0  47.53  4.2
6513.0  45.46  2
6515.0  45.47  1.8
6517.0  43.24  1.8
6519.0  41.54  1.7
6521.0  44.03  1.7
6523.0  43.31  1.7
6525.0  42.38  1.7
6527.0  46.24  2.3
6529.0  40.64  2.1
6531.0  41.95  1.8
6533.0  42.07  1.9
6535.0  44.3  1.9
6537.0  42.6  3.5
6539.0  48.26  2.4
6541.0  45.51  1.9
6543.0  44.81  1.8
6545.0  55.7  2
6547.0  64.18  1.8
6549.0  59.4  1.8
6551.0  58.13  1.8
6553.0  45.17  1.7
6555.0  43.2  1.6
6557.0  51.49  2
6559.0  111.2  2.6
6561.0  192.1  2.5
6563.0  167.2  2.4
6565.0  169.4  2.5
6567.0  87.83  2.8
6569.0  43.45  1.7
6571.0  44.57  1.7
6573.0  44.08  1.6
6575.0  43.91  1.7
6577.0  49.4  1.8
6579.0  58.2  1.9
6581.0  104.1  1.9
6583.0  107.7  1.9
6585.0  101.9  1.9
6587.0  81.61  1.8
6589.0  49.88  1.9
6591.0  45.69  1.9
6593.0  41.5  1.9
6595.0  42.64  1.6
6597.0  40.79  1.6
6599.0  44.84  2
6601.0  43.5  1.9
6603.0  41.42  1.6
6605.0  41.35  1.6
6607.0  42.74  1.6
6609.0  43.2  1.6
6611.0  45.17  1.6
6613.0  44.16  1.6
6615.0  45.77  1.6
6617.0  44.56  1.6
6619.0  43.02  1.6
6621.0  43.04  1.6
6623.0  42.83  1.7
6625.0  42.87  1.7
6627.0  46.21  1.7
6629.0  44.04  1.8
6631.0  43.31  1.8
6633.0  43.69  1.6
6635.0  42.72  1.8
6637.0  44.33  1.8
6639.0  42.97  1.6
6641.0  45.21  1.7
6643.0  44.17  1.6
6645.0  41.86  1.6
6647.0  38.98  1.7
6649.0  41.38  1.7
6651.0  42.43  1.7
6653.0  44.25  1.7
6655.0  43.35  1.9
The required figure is 1.42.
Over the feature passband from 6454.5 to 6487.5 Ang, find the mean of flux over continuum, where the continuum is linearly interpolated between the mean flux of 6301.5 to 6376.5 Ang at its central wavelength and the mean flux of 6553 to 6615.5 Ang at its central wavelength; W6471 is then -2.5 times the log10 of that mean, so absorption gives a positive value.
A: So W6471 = 0.28 mag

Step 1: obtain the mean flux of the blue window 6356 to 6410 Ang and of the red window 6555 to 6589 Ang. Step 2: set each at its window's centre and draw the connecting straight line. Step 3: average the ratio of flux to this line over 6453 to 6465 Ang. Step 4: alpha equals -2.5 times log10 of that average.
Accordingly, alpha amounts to 0.38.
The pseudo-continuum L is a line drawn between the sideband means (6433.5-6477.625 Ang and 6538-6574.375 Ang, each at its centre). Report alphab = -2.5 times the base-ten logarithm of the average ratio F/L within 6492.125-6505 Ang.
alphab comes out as 0.35 mag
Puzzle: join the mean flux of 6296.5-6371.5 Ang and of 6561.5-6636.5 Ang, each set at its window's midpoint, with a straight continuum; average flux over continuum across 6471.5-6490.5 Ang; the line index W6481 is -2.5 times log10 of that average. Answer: 0.184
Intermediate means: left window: 43.6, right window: 59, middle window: 44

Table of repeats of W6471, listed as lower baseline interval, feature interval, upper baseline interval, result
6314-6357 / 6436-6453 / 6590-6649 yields -0.017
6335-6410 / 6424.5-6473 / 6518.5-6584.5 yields 0.200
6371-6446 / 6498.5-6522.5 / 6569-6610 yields 0.161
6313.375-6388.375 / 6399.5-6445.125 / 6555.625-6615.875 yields 0.169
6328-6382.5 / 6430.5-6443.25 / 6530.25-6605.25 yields 0.191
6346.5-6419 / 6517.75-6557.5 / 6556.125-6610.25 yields 0.355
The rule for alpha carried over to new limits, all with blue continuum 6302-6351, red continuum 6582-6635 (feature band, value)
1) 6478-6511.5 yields 0.102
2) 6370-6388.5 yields 0.001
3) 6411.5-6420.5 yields 0.084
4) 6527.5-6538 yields 0.132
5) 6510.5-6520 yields 0.072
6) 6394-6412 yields 0.008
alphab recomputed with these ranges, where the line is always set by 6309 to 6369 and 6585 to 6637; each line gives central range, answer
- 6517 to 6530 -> 0.06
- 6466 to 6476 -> 0.00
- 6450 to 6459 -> 0.00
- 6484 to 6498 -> 0.05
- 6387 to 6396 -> -0.02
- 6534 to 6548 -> -0.09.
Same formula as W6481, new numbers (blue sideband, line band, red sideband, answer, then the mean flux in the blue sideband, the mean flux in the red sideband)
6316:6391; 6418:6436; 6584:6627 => 0.01 mag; 43.5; 48.2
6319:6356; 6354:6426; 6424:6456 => -0.01 mag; 43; 44.3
